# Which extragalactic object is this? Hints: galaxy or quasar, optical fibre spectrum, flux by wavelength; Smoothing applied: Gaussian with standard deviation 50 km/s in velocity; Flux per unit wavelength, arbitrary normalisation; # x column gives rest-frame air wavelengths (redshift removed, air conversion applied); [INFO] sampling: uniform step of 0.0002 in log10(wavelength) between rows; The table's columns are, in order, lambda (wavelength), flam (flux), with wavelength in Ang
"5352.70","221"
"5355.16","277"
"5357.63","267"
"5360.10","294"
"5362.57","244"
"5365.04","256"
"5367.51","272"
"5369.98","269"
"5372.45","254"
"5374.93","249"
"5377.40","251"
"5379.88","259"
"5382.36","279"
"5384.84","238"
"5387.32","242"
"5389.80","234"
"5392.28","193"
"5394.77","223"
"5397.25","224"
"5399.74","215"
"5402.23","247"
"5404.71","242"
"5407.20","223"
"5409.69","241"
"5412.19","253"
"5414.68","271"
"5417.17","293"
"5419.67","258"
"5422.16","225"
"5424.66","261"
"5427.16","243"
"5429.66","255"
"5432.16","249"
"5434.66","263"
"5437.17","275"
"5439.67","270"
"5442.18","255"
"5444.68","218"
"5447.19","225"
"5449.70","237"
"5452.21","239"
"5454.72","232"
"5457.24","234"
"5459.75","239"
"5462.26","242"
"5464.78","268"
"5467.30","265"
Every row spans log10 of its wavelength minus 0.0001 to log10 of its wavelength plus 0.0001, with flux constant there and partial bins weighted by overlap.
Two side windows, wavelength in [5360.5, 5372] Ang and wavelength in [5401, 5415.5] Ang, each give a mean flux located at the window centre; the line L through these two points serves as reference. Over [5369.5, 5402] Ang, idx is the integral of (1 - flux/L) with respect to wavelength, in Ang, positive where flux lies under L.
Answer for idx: 1.8 Ang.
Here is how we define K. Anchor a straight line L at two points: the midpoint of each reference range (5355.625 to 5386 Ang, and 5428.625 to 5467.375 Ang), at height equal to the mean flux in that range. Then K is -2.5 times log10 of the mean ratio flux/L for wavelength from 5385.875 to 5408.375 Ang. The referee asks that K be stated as 0.13 mag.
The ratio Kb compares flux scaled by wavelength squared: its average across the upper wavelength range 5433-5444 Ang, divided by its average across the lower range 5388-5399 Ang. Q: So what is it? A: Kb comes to 1.22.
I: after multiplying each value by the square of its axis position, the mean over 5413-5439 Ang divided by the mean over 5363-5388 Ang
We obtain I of 1.03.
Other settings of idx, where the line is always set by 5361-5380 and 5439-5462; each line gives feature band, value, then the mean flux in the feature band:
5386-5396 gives 1.2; 223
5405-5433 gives -0.7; 252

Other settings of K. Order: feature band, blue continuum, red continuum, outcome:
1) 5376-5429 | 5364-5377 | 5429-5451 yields 0.05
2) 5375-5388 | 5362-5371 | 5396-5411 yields -0.02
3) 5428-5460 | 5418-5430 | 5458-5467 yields 0.02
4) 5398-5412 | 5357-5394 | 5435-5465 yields 0.07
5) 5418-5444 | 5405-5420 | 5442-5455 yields -0.05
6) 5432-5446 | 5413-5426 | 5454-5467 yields -0.01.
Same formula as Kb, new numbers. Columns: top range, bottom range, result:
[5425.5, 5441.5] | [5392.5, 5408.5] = 1.16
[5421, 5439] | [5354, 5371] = 0.97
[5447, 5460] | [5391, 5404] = 1.08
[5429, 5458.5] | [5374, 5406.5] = 1.05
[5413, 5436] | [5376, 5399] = 1.10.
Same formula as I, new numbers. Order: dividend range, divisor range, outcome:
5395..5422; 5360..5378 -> 0.96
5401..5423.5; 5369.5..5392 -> 1.01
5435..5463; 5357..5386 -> 0.96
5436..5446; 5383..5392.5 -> 1.11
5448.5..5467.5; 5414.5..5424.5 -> 0.95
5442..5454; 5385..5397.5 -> 1.06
